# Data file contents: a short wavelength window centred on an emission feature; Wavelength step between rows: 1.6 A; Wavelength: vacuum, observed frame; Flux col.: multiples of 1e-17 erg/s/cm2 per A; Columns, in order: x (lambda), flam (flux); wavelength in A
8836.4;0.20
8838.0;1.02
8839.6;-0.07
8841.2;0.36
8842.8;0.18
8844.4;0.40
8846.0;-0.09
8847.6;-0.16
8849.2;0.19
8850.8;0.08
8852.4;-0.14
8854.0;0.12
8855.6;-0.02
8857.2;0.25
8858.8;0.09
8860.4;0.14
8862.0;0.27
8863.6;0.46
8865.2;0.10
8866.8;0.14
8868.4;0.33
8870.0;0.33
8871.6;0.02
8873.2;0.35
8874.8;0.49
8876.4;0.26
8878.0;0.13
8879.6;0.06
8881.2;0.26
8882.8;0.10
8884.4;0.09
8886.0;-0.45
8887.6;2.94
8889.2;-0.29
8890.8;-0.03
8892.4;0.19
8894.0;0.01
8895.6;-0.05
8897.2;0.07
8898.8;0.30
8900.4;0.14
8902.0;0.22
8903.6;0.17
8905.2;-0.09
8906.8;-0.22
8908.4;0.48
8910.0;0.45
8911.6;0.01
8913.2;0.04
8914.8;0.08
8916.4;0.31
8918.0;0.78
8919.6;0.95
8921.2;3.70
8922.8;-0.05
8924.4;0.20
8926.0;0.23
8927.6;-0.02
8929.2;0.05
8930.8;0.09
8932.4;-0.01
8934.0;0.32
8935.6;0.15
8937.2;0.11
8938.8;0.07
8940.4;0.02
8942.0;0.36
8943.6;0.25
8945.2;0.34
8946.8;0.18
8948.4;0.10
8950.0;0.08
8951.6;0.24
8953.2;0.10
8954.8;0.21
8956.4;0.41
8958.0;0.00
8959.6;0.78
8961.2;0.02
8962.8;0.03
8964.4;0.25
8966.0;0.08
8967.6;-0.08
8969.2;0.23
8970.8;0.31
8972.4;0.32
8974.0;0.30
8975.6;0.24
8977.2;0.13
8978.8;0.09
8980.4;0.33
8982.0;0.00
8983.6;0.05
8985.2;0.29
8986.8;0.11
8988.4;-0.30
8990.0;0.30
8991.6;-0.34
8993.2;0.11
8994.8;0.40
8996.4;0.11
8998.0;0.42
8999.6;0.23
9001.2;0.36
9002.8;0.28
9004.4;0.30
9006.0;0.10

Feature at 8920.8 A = Hbeta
